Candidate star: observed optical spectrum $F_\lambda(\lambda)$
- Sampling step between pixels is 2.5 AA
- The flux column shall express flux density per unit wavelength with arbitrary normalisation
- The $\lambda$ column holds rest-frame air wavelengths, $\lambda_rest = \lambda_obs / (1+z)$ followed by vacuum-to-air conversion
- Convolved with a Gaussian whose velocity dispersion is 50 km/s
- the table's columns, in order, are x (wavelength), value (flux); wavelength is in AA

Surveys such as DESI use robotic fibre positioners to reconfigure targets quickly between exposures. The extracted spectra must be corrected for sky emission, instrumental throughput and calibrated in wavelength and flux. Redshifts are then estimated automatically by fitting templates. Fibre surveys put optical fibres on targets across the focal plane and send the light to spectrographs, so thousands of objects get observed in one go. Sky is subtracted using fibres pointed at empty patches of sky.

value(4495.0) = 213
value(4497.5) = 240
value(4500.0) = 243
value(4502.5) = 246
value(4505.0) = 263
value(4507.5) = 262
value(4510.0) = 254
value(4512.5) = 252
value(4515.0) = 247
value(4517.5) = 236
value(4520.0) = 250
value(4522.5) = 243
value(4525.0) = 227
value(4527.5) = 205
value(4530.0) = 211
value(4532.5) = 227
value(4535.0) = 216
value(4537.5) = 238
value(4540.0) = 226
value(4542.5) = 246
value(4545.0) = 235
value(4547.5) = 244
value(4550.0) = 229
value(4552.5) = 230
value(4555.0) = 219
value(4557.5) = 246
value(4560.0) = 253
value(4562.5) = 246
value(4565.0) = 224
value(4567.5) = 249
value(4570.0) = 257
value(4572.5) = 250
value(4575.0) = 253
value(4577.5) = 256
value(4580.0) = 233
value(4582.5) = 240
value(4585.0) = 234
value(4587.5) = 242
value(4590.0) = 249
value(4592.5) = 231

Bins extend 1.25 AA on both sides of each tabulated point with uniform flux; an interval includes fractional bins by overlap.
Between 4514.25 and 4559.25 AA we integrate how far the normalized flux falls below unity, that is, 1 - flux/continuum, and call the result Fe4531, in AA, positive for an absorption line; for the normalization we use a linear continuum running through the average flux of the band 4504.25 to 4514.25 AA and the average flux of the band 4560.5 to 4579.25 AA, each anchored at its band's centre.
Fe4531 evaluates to 3.69 AA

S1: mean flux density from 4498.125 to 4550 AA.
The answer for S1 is 238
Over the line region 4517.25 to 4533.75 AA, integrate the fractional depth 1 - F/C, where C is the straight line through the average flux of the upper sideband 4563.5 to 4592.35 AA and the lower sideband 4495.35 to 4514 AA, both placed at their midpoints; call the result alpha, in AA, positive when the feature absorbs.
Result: 1.33 AA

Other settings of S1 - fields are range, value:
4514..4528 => 236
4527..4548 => 228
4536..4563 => 237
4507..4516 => 253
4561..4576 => 246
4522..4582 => 236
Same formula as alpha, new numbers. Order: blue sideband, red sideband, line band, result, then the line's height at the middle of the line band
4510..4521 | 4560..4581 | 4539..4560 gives 1.0 AA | 247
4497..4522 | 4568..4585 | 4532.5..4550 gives 1.1 AA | 248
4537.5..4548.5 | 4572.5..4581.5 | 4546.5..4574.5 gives 0.2 AA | 243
